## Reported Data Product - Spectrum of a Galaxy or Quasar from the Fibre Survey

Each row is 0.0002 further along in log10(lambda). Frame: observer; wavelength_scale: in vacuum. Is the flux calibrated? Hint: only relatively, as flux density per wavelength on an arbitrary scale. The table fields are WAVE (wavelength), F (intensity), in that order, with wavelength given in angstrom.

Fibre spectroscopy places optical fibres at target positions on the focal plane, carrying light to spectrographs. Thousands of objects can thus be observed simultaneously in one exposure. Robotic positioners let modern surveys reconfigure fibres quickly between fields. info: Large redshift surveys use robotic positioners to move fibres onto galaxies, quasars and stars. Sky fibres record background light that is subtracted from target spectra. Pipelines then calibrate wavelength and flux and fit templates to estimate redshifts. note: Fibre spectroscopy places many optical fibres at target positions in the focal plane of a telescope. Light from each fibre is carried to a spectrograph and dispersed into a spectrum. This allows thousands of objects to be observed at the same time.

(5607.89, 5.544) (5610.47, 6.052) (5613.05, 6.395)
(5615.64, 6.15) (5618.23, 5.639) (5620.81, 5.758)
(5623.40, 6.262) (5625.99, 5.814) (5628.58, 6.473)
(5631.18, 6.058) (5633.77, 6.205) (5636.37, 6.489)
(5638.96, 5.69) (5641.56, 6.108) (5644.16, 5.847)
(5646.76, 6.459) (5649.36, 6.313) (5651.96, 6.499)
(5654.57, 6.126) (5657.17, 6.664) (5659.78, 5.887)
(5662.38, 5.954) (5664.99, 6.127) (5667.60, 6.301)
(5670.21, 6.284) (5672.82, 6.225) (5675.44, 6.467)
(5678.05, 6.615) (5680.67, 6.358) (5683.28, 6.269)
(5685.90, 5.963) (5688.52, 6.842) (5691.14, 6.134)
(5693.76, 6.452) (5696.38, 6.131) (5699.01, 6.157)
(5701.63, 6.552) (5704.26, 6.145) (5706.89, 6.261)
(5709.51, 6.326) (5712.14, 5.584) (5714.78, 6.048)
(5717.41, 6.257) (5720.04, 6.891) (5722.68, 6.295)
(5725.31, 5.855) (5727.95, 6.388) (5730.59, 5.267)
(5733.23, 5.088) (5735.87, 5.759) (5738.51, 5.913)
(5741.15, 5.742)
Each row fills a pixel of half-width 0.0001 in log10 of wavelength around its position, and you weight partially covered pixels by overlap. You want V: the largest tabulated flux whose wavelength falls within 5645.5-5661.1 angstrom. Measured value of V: 6.664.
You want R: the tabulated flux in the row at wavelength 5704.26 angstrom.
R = 6.145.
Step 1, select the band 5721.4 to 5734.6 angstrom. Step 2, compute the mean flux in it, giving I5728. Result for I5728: 5.78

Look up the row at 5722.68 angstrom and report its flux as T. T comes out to 6.295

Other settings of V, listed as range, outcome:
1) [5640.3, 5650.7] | 6.459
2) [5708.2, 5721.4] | 6.891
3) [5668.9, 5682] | 6.615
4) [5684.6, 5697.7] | 6.842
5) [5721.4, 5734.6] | 6.388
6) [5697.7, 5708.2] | 6.552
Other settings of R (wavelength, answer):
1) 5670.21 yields 6.284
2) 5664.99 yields 6.127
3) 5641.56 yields 6.108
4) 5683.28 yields 6.269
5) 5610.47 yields 6.052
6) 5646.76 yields 6.459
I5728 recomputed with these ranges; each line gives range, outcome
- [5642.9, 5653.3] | 6.28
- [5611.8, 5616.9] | 6.27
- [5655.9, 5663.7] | 6.17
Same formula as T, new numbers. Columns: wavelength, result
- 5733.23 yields 5.088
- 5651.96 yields 6.499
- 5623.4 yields 6.262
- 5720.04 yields 6.891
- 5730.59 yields 5.267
